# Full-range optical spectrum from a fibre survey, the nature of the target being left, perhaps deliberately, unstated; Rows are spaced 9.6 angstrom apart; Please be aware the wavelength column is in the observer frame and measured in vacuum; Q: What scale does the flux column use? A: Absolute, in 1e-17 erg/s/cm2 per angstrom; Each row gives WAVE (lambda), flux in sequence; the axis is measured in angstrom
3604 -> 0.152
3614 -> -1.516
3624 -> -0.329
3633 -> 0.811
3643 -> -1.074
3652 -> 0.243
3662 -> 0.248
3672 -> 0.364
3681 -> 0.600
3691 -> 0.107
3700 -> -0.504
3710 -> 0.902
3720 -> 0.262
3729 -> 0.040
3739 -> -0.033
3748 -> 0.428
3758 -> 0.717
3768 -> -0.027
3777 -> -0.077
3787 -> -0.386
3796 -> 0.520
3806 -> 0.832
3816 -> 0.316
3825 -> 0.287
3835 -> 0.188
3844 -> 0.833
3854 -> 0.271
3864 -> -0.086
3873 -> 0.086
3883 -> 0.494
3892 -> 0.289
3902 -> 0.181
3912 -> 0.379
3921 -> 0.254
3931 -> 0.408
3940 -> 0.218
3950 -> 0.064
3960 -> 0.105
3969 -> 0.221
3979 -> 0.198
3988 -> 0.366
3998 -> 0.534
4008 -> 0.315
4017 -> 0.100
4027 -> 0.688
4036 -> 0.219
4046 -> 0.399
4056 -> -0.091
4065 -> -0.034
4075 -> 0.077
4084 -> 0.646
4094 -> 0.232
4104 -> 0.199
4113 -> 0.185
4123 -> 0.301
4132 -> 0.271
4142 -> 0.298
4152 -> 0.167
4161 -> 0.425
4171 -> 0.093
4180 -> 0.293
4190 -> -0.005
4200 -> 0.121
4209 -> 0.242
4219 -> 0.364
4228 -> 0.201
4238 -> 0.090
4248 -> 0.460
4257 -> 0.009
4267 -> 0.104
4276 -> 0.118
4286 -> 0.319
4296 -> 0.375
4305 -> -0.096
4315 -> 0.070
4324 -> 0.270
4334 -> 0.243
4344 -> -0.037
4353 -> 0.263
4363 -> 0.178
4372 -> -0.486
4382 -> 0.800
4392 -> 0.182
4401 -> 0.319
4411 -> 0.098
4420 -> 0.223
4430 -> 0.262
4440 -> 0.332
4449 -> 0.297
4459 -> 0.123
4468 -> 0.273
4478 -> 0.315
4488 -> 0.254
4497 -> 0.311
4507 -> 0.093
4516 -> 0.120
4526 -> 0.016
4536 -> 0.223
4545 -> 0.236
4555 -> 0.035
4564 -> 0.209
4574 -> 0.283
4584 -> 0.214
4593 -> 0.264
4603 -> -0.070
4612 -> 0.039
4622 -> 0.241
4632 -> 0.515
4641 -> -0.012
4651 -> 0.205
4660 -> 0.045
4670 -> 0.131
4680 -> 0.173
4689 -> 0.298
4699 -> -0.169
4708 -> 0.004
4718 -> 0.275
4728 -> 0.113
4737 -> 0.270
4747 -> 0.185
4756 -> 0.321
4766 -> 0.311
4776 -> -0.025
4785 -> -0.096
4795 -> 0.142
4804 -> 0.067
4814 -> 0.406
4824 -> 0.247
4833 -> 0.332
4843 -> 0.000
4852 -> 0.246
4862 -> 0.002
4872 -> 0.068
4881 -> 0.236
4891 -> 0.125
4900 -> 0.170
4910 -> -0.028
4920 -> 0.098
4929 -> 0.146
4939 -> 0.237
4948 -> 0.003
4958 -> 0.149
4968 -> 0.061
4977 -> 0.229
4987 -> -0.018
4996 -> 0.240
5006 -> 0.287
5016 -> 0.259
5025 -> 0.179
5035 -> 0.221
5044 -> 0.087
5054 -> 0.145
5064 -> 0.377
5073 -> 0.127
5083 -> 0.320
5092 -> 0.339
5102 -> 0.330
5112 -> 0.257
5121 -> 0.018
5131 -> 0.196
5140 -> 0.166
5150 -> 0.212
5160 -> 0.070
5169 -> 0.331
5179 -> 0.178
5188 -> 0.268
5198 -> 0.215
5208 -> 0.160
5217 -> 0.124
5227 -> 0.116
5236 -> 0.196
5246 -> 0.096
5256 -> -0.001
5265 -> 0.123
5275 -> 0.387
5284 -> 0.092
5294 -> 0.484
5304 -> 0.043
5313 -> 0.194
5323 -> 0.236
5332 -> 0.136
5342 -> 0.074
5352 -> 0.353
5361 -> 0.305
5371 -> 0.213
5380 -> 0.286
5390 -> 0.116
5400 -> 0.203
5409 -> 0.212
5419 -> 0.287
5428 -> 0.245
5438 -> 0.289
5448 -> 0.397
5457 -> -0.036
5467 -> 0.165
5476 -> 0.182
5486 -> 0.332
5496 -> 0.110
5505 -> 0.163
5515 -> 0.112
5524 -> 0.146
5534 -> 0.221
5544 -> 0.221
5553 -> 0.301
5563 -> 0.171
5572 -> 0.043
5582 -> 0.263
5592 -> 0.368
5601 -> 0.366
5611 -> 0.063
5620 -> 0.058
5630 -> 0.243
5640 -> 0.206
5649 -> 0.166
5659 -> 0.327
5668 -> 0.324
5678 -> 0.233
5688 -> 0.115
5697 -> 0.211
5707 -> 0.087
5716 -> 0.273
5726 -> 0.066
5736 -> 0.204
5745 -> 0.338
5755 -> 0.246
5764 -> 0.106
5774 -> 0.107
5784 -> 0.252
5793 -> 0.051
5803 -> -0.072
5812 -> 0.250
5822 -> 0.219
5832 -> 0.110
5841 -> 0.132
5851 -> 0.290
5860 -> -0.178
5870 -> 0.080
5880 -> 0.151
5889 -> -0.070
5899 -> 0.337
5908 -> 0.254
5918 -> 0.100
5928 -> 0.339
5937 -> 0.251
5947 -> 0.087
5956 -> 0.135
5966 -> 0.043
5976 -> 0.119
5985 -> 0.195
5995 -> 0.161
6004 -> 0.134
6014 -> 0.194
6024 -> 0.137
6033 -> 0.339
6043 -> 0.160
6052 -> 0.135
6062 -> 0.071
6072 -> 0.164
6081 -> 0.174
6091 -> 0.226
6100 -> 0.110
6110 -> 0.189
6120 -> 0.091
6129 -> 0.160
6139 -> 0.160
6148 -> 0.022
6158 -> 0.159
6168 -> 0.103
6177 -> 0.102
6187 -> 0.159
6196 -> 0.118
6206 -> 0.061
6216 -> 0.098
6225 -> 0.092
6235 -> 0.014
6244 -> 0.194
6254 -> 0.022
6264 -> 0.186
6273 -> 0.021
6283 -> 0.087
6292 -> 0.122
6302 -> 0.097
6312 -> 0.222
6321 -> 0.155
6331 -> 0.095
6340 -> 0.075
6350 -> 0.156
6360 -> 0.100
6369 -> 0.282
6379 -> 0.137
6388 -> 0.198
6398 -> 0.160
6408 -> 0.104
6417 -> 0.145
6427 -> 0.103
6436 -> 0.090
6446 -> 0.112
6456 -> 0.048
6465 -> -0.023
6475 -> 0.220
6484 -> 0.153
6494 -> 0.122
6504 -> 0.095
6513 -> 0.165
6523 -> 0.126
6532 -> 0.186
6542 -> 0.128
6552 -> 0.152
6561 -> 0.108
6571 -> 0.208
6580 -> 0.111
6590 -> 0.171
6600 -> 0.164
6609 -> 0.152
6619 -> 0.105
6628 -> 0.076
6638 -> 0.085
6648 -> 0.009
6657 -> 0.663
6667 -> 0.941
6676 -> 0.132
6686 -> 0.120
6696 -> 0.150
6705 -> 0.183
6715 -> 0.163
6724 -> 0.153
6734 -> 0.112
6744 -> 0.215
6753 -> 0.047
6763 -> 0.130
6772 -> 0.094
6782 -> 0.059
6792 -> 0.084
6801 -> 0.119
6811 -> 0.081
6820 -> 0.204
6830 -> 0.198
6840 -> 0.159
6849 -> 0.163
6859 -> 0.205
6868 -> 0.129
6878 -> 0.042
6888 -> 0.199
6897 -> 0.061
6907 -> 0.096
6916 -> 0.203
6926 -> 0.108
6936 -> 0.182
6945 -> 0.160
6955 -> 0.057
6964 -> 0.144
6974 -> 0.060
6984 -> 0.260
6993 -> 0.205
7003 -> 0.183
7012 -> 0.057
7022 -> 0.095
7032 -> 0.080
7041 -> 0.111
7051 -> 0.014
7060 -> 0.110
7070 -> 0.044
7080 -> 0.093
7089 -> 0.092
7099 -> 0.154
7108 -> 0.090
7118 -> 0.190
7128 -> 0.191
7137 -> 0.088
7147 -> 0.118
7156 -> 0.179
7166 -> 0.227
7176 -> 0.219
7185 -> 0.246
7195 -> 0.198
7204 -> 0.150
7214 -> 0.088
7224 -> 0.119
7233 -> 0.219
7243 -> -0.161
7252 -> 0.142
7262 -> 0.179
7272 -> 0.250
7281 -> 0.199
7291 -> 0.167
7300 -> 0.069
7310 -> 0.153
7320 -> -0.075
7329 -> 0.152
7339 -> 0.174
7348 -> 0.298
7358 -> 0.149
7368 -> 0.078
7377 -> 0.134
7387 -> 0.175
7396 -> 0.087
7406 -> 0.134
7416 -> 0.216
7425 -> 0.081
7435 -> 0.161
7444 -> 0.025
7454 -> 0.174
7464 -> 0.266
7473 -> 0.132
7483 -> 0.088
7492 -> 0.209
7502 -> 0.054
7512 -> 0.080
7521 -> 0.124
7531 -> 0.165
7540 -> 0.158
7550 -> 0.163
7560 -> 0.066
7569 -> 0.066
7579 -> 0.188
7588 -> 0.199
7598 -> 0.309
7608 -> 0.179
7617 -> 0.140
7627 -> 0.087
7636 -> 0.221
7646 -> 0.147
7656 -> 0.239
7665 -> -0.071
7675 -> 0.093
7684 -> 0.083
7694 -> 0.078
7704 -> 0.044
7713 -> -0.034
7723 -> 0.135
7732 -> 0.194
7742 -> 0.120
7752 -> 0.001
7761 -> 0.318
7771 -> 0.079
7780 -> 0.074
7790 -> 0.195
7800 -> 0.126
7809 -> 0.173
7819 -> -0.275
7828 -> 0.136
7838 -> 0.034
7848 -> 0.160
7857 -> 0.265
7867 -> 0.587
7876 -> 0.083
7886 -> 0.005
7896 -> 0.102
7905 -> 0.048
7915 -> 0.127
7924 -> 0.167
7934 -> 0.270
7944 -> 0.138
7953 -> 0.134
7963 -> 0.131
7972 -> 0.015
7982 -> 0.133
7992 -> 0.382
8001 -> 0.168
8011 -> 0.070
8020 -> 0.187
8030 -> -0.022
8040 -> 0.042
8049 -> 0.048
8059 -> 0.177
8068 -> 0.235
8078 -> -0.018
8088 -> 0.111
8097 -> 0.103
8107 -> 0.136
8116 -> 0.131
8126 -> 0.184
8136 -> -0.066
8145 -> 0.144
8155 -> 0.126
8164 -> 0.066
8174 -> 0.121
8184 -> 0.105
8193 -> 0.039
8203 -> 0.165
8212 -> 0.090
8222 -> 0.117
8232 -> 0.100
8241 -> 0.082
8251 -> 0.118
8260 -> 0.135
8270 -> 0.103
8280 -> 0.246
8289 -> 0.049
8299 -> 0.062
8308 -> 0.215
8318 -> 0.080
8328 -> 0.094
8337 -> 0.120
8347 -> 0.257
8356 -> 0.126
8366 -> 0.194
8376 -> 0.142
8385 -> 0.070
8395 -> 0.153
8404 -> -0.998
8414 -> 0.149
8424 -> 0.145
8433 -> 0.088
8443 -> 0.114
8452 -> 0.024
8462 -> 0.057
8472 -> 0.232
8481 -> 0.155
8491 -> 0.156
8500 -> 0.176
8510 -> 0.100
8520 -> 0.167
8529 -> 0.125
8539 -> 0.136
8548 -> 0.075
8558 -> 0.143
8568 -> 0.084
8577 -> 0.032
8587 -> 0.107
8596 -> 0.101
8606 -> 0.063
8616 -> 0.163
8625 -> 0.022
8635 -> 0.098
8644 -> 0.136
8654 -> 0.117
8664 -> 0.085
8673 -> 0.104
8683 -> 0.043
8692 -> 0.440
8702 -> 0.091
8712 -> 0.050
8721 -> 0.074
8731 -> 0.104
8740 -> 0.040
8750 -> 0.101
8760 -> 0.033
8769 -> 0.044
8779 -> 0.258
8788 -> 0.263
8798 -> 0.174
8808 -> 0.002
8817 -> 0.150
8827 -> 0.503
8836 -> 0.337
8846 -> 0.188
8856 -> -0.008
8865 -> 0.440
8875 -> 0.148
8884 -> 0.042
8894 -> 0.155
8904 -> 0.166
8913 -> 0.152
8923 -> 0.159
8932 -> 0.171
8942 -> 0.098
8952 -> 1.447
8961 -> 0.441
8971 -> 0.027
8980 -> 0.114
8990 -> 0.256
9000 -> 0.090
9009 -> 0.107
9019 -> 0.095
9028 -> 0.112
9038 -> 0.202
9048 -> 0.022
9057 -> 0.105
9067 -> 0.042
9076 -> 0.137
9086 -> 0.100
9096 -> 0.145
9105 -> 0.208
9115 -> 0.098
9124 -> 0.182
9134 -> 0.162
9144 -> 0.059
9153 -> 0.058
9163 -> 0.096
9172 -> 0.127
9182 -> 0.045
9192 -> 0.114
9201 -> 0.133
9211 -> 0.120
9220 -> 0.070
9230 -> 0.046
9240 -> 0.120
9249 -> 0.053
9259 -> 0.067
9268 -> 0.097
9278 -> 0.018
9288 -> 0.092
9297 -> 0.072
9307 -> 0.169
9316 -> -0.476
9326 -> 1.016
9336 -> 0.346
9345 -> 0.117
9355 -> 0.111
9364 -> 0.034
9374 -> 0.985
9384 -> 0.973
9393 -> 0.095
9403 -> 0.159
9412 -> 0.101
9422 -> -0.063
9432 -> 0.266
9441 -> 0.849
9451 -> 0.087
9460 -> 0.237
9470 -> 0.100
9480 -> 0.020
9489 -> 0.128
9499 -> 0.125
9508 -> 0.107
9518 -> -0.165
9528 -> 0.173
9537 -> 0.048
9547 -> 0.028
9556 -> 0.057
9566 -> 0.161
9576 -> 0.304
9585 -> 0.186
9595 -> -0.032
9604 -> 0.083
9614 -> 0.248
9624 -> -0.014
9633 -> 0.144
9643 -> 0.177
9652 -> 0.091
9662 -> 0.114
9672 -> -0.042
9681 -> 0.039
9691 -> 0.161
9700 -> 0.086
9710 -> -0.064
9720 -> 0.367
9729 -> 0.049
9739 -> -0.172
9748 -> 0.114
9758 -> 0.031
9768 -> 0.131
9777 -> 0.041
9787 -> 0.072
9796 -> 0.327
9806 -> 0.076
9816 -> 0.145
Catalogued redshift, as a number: 0.79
